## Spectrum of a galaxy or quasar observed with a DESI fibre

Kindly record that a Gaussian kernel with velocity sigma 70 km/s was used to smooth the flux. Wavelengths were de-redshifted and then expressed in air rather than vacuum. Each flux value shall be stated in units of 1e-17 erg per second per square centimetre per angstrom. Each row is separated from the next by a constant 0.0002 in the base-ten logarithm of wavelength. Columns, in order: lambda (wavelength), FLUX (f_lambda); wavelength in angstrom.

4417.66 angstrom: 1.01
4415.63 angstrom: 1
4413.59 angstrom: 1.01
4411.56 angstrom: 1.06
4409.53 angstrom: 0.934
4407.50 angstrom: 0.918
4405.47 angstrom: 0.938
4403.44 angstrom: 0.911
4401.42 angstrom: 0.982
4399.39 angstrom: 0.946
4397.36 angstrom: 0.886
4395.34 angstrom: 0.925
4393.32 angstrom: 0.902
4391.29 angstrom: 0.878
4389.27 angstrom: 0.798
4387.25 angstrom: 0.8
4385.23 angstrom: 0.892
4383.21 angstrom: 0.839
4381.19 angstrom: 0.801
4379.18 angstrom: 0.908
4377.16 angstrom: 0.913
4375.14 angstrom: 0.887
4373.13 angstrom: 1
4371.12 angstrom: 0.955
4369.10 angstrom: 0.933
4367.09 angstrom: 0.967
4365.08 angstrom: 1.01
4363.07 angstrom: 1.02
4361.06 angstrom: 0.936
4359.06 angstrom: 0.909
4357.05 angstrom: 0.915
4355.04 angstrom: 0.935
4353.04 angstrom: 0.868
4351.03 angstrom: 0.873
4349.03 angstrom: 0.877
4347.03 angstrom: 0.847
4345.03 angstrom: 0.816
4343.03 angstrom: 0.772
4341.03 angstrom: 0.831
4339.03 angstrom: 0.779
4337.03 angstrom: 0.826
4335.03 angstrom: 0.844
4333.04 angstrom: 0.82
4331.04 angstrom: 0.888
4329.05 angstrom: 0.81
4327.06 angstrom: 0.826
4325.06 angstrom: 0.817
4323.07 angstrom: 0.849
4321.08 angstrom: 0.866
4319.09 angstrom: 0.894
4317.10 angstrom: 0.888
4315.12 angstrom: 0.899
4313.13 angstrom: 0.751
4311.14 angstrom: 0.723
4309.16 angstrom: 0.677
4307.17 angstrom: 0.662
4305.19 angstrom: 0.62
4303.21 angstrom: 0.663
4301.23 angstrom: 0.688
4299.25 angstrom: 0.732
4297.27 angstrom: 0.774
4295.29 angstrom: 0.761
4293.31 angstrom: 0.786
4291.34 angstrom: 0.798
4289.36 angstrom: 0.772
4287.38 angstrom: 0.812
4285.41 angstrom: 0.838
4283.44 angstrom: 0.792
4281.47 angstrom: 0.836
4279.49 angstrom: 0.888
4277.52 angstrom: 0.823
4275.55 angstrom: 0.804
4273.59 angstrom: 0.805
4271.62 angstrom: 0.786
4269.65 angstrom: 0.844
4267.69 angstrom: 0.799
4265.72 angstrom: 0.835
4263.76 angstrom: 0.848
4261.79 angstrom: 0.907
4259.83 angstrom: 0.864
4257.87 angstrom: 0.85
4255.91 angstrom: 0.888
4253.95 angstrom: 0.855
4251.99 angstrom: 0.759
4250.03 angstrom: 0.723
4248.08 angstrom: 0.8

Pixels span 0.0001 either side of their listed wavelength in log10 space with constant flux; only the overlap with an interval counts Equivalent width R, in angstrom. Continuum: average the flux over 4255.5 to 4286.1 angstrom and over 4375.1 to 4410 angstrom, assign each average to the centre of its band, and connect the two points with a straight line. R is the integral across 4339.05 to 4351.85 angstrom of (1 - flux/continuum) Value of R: 0.6 angstrom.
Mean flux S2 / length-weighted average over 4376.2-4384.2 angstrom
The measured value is 0.865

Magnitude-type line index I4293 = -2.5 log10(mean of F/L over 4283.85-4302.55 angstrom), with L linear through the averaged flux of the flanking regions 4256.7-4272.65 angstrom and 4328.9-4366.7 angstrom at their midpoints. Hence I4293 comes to 0.11 mag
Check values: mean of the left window 0.842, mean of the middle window 0.772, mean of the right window 0.876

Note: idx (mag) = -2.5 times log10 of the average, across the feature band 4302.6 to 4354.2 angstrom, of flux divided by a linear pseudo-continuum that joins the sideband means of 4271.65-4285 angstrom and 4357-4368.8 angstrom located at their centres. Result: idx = 0.12 mag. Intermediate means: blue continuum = 0.823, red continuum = 0.962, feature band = 0.809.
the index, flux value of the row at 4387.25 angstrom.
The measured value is 0.8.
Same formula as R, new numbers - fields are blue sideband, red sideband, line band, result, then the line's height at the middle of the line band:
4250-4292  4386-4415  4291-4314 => 3.6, 0.849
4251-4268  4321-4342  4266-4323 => 3.5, 0.839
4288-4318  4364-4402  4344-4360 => -0.7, 0.844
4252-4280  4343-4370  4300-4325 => 3.1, 0.876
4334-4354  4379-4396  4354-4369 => -2.0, 0.843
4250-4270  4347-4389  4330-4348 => 1.3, 0.89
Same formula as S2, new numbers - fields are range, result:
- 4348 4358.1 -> 0.893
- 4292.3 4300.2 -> 0.764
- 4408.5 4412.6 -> 0.998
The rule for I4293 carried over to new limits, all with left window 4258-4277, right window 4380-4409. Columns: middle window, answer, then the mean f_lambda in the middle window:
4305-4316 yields 0.17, 0.727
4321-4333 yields 0.03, 0.839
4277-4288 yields 0.01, 0.833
